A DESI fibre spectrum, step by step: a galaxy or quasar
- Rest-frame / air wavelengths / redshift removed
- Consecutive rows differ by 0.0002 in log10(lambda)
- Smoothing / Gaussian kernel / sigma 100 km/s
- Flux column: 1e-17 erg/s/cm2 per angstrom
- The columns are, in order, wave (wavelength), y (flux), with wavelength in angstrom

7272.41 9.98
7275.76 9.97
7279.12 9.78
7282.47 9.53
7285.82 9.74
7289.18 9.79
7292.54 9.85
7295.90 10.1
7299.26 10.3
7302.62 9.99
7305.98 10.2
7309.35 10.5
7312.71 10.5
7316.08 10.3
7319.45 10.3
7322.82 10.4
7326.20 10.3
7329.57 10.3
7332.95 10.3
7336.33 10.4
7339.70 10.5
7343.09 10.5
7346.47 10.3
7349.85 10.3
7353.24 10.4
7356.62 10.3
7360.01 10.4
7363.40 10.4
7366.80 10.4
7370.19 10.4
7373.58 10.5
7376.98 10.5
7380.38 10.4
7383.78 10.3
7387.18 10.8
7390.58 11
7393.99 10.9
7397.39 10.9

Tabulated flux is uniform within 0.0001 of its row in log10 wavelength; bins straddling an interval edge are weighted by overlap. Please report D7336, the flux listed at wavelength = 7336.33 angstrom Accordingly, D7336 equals 10.4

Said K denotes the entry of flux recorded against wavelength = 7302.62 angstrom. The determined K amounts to 9.99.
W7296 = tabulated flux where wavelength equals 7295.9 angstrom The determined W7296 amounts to 10.1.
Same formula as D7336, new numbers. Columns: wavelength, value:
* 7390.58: 11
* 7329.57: 10.3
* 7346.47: 10.3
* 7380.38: 10.4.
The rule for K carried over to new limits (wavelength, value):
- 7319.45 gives 10.3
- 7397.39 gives 10.9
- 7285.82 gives 9.74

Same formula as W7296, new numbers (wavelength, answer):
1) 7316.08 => 10.3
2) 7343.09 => 10.5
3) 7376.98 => 10.5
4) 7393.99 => 10.9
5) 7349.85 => 10.3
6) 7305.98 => 10.2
